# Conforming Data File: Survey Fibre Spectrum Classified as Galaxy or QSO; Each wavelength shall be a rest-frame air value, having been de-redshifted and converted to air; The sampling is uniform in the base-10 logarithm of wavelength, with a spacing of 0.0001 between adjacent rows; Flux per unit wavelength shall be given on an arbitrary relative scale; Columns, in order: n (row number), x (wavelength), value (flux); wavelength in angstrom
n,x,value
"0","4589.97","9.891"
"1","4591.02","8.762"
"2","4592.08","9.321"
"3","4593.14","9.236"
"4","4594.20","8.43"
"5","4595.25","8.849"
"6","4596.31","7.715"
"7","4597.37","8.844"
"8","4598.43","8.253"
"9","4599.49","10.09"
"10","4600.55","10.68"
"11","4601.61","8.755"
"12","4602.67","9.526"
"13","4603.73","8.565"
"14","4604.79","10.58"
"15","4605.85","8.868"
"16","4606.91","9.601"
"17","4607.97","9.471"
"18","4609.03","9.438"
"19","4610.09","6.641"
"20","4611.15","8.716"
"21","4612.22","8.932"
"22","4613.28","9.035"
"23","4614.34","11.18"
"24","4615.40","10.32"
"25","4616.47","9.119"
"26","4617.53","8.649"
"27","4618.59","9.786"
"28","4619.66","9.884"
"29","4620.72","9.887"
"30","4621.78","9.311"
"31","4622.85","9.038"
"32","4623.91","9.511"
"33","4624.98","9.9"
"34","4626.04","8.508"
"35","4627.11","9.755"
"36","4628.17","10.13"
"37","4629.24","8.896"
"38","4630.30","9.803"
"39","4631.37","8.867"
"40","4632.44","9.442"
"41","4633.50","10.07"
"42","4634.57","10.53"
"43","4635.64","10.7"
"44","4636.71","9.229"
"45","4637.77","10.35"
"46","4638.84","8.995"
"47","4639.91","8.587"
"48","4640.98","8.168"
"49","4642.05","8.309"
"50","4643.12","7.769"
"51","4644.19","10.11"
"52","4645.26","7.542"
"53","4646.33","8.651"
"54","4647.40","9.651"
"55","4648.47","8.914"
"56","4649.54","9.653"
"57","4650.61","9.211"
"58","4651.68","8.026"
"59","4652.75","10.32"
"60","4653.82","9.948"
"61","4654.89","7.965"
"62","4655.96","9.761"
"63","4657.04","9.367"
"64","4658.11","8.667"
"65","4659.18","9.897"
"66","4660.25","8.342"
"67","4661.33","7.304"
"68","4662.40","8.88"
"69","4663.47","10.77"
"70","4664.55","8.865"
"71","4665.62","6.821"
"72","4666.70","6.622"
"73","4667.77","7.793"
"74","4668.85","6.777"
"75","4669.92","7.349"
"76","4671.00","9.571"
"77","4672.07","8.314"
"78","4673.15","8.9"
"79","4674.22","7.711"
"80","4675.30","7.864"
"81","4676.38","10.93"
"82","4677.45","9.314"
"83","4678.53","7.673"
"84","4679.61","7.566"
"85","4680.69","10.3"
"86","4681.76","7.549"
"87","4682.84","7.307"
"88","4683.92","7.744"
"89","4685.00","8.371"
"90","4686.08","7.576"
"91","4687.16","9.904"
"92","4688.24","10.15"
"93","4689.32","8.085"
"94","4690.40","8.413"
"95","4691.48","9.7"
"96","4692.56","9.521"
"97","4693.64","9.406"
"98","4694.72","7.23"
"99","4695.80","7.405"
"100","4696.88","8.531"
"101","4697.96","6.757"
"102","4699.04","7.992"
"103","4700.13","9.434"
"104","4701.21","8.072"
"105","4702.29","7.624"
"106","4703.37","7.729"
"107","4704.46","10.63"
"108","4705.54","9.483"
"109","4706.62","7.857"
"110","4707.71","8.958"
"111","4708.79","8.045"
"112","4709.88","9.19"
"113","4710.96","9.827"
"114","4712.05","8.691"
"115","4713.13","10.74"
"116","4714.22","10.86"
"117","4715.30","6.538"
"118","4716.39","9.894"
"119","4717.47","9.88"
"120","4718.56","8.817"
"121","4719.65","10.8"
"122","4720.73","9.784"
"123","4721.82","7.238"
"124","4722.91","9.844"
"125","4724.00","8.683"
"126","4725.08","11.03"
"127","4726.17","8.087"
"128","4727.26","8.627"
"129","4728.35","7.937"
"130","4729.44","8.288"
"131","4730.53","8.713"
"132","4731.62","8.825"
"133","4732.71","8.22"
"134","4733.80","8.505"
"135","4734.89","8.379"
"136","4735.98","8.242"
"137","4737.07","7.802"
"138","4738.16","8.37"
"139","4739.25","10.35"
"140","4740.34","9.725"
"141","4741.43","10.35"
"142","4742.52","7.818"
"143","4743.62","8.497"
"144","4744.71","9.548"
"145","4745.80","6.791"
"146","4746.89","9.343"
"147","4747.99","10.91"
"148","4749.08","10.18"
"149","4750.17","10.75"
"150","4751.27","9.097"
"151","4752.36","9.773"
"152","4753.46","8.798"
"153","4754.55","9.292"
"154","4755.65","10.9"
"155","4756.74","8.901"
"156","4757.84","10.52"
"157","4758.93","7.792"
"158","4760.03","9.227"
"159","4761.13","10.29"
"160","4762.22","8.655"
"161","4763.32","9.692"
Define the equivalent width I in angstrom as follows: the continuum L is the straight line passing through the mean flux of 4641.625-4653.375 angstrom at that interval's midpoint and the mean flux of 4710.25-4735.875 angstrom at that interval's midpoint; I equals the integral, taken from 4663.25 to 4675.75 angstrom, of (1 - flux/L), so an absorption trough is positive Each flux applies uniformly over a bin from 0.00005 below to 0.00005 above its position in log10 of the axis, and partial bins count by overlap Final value 1.3 angstrom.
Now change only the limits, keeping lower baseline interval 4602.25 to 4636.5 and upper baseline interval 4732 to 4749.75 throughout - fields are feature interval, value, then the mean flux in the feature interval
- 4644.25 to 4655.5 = 0.35 angstrom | 9.05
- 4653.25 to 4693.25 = 2.80 angstrom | 8.59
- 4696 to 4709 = 1.00 angstrom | 8.41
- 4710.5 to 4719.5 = -0.40 angstrom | 9.46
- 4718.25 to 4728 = -0.18 angstrom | 9.19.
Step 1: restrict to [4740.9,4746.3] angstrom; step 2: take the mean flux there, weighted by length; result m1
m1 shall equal 8.61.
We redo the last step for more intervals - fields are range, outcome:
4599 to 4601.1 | 10.4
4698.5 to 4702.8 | 8.28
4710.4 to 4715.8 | 9.36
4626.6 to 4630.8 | 9.66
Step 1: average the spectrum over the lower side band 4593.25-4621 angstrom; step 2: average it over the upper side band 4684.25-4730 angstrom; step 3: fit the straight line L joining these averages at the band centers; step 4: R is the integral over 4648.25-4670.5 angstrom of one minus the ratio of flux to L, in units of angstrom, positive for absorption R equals 1.0 angstrom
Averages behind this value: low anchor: 9.22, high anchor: 8.84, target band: 8.63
